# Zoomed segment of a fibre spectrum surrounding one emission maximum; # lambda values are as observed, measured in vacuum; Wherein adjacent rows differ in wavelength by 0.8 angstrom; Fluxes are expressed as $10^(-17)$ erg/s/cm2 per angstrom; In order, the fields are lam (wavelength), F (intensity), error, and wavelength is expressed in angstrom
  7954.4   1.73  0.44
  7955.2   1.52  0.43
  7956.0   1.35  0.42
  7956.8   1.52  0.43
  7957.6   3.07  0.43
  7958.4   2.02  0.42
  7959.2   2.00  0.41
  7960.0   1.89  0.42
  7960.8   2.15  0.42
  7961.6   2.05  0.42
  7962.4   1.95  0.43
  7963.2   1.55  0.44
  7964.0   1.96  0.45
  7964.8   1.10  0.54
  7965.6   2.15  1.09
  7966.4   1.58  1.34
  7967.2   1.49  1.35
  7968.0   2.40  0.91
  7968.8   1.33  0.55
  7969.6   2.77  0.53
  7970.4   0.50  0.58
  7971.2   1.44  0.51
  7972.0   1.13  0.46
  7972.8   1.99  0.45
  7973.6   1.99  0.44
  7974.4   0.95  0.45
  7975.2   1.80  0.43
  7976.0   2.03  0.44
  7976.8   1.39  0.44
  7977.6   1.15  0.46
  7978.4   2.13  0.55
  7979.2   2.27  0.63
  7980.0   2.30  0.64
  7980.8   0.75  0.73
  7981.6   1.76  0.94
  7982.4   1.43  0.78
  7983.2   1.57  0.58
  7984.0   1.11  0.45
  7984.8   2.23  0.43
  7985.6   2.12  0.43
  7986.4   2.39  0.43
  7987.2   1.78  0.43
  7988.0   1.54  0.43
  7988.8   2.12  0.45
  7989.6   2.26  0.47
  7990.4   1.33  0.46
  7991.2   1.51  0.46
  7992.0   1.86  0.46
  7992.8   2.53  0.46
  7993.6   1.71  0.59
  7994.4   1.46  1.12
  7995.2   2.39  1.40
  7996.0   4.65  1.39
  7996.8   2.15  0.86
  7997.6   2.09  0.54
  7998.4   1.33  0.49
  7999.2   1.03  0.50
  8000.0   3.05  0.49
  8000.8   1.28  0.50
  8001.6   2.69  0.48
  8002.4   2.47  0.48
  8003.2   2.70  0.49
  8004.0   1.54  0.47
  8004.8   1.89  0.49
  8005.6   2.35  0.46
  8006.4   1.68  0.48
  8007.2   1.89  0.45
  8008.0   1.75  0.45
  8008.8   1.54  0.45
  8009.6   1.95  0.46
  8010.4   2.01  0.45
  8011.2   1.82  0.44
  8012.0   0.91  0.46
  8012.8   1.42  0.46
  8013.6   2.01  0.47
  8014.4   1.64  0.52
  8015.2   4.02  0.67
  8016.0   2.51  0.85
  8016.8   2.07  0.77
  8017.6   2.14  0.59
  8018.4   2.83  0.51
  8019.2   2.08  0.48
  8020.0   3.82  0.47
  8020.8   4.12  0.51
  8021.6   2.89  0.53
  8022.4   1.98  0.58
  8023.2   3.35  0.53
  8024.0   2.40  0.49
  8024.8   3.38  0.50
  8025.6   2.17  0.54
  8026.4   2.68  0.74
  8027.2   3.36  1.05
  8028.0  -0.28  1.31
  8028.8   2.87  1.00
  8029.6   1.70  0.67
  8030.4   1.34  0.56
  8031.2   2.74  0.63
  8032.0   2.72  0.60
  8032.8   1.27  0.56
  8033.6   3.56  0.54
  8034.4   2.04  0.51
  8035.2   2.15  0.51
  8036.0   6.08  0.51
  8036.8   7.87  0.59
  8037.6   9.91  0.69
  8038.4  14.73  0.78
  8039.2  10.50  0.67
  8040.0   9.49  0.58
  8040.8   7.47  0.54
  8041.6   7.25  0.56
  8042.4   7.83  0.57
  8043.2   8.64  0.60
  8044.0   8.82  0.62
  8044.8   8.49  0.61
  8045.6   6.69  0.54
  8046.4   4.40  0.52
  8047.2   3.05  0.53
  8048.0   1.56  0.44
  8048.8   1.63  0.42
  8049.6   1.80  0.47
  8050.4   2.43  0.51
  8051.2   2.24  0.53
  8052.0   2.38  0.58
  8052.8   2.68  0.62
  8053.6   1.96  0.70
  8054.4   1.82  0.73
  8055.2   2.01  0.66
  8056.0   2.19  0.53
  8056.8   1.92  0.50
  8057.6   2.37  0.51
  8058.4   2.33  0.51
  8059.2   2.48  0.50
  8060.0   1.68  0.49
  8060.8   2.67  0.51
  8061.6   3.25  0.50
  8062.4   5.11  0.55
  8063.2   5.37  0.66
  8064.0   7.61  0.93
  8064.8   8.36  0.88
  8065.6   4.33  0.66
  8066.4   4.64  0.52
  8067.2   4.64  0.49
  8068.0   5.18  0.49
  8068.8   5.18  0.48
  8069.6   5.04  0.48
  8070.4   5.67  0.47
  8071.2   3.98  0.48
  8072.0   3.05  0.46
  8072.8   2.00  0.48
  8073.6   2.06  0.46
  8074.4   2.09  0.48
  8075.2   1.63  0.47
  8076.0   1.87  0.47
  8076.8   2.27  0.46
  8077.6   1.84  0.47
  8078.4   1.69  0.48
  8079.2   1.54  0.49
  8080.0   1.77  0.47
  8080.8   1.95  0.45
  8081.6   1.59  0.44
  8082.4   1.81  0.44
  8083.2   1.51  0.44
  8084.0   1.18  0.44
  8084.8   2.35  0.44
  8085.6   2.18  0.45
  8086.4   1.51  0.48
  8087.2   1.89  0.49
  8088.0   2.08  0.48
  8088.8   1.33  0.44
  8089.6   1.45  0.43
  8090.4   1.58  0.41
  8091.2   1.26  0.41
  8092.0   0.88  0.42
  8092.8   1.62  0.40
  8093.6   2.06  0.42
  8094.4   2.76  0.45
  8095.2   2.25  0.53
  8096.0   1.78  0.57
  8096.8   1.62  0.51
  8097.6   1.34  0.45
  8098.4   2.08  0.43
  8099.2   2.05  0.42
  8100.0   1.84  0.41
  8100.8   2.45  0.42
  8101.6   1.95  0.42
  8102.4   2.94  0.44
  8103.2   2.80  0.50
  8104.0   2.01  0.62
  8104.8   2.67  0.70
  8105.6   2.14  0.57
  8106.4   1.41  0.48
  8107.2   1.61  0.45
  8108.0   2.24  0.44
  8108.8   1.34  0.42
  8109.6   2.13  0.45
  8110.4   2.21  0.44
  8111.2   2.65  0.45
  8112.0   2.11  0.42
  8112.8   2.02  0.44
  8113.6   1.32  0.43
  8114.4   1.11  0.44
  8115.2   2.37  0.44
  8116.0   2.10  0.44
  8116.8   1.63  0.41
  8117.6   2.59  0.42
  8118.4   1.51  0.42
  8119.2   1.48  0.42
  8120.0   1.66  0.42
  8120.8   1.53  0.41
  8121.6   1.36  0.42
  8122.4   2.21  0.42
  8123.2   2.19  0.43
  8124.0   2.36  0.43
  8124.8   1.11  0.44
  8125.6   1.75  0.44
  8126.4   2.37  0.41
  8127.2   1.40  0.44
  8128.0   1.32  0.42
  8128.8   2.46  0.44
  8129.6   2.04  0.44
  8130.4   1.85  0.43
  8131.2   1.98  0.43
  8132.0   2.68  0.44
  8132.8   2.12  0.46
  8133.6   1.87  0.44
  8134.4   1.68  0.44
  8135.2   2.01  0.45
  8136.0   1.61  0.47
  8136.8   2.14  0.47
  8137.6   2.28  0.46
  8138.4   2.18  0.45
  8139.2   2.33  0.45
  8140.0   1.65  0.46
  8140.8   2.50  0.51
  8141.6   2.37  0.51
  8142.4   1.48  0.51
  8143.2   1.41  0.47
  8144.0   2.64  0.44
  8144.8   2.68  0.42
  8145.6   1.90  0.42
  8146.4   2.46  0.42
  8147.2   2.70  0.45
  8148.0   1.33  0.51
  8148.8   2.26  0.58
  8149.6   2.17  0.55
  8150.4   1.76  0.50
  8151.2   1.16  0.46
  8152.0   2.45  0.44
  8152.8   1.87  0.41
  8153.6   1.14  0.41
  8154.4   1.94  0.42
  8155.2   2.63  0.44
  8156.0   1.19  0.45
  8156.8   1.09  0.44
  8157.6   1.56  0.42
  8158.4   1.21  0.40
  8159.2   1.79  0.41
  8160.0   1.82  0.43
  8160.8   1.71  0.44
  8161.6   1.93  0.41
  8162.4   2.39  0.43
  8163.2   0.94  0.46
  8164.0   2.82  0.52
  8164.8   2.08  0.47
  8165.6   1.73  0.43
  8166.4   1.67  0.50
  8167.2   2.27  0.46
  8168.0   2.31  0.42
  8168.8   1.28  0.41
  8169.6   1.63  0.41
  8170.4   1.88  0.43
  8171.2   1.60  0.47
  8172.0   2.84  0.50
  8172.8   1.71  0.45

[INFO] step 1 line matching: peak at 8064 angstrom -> [N II] 6583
